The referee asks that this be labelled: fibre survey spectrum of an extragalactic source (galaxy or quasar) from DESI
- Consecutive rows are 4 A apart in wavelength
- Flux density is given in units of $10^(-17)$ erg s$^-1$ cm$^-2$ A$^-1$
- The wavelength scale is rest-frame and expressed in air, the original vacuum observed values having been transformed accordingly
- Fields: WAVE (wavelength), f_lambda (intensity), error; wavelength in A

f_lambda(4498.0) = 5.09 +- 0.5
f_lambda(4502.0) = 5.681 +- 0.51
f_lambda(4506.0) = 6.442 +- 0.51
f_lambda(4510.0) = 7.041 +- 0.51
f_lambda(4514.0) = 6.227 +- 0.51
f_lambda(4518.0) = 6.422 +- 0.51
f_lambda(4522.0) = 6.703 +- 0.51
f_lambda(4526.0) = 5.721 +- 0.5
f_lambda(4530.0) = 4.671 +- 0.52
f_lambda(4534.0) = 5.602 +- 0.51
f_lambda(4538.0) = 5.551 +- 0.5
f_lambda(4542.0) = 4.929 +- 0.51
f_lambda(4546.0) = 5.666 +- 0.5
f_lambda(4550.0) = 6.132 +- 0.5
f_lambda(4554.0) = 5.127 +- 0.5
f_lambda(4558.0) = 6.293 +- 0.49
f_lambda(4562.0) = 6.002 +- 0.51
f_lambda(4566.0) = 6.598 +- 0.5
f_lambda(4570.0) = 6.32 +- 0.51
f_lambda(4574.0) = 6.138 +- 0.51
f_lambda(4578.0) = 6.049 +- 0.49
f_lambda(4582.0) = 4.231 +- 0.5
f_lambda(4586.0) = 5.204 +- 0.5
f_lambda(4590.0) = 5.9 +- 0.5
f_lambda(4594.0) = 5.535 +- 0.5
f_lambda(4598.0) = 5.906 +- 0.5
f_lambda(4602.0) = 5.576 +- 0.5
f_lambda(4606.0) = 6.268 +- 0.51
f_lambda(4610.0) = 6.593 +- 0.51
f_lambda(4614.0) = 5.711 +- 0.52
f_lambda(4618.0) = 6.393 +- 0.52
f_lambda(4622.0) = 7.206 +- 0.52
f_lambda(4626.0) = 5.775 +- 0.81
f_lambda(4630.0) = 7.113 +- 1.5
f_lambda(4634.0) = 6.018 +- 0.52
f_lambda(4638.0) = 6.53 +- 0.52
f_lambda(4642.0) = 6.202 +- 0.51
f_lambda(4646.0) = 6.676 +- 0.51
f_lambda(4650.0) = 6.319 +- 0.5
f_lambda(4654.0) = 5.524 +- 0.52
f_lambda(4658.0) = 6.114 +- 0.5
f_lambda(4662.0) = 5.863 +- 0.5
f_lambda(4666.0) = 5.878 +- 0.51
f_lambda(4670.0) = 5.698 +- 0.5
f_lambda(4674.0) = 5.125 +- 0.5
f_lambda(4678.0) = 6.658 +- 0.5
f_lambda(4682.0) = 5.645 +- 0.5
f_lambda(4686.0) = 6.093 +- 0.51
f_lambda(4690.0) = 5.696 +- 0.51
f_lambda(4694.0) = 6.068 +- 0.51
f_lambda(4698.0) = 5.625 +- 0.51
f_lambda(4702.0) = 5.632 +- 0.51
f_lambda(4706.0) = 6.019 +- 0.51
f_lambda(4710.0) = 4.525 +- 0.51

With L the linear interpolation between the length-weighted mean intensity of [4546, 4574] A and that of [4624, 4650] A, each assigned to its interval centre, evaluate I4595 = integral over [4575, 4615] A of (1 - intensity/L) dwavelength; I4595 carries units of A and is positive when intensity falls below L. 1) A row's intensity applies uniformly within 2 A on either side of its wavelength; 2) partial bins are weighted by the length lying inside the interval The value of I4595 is 3.2 A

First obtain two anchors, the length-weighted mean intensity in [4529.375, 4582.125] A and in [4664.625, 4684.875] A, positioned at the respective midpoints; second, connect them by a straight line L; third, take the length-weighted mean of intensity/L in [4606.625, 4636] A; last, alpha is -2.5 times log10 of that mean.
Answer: -0.11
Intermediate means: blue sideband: 5.74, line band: 6.4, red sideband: 5.81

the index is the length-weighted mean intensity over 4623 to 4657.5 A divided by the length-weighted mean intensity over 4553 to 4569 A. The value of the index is 1.03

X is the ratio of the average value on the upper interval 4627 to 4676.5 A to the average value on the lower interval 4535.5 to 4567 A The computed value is 1.1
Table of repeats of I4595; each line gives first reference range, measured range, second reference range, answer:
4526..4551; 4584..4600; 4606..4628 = 1.1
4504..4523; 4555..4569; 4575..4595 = -1.1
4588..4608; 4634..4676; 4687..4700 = -1.2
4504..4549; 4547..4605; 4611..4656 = 2.9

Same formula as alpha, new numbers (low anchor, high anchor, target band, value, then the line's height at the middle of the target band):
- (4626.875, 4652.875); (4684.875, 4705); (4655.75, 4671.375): 0.05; 6.16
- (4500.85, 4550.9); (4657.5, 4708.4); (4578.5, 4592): 0.13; 5.88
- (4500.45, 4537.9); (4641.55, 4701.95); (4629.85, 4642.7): -0.08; 5.95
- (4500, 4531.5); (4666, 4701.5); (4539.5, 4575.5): 0.03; 6.06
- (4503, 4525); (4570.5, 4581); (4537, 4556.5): 0.13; 6.2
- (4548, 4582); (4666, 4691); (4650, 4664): -0.01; 5.86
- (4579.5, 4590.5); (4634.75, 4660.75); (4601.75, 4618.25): -0.12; 5.51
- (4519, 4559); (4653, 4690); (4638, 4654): -0.09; 5.81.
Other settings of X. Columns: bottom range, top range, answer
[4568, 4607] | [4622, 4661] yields 1.10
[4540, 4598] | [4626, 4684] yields 1.06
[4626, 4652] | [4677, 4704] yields 0.92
